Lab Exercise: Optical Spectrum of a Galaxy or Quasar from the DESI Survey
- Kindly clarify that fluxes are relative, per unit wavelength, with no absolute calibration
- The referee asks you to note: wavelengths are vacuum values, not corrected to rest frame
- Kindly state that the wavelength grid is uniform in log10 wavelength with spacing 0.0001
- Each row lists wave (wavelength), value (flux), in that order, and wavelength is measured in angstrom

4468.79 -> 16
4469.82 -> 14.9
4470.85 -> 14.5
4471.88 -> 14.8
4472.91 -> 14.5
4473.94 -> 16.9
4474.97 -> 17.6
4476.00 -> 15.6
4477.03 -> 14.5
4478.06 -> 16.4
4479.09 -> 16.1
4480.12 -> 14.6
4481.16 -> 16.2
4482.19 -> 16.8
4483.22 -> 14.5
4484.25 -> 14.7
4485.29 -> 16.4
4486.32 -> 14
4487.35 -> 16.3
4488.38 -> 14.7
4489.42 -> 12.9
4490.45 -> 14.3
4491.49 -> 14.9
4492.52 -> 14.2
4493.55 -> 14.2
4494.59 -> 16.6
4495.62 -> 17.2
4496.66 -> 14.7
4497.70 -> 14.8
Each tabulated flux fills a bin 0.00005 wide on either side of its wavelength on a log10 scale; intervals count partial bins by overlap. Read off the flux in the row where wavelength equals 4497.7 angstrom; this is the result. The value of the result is 14.8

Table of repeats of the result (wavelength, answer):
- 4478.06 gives 16.4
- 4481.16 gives 16.2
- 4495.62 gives 17.2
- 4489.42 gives 12.9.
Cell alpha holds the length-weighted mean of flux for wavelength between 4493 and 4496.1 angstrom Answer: 16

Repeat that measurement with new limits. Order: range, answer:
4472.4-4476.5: 16.2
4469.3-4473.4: 14.7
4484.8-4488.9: 15.4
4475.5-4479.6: 15.7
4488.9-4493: 14.1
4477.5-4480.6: 15.7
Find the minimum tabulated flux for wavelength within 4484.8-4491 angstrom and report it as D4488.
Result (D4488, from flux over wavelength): 12.9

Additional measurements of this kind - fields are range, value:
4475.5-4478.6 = 14.5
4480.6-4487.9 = 14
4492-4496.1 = 14.2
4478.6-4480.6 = 14.6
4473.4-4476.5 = 15.6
